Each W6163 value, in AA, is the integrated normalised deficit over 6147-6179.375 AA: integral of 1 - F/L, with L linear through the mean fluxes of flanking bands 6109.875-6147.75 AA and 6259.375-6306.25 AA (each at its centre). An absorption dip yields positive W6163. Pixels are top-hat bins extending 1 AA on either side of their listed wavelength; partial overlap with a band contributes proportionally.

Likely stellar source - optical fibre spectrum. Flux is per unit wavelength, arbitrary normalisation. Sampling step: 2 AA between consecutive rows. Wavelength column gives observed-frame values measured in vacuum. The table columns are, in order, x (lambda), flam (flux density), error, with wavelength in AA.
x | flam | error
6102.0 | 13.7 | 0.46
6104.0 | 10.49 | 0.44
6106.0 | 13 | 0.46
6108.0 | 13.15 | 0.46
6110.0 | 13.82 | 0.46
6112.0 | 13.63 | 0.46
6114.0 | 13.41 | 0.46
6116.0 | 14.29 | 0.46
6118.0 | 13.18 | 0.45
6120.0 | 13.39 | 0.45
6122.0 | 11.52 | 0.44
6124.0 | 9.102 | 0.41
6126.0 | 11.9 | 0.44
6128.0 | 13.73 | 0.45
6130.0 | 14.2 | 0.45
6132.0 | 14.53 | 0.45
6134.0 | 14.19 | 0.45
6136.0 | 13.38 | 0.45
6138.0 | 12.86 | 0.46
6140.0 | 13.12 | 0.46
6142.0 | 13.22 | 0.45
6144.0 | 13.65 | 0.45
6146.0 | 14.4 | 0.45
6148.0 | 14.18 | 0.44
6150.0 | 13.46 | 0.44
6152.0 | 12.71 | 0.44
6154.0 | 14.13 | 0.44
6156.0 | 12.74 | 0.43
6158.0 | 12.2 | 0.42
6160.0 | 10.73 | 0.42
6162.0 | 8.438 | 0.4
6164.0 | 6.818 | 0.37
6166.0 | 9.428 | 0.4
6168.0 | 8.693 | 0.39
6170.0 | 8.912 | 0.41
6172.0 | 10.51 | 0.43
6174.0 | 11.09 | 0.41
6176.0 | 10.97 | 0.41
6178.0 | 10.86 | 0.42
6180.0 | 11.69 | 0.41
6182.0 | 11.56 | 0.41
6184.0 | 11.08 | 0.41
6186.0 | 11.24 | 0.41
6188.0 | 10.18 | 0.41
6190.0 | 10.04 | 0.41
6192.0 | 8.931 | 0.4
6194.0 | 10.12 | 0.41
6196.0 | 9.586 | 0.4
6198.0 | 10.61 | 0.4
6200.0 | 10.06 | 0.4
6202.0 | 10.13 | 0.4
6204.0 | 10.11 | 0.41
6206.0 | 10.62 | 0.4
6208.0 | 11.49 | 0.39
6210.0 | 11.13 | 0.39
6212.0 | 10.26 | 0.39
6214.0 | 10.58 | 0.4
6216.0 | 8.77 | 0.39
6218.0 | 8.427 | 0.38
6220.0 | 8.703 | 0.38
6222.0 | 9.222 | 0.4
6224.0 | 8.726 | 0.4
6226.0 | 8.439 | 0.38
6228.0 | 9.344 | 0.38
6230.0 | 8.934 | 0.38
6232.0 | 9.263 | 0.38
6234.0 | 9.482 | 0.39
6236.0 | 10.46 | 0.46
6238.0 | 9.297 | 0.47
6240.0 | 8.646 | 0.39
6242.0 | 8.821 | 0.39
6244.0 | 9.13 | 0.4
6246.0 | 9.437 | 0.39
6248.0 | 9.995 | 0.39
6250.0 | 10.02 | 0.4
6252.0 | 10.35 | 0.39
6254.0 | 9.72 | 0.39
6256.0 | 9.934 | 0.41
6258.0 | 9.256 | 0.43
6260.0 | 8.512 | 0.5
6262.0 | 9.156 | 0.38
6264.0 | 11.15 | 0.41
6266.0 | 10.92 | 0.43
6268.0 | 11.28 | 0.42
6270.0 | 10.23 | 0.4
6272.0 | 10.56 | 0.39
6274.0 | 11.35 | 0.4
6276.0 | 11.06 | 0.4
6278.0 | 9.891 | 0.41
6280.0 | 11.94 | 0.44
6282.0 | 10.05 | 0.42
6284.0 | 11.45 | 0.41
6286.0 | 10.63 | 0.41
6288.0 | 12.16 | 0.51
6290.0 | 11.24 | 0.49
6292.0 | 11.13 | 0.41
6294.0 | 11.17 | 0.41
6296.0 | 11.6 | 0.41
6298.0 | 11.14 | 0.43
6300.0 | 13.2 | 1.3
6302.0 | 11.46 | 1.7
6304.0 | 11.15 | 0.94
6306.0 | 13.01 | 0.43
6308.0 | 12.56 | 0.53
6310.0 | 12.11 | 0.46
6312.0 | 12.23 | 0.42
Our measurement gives 4.5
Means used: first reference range 13.2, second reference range 11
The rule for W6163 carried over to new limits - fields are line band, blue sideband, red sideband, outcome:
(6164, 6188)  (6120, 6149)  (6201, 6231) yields 2.03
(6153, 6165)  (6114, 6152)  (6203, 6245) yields 1.33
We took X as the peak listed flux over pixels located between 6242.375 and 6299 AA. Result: 12.16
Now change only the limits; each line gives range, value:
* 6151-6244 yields 14.13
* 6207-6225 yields 11.49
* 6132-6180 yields 14.53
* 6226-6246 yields 10.46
